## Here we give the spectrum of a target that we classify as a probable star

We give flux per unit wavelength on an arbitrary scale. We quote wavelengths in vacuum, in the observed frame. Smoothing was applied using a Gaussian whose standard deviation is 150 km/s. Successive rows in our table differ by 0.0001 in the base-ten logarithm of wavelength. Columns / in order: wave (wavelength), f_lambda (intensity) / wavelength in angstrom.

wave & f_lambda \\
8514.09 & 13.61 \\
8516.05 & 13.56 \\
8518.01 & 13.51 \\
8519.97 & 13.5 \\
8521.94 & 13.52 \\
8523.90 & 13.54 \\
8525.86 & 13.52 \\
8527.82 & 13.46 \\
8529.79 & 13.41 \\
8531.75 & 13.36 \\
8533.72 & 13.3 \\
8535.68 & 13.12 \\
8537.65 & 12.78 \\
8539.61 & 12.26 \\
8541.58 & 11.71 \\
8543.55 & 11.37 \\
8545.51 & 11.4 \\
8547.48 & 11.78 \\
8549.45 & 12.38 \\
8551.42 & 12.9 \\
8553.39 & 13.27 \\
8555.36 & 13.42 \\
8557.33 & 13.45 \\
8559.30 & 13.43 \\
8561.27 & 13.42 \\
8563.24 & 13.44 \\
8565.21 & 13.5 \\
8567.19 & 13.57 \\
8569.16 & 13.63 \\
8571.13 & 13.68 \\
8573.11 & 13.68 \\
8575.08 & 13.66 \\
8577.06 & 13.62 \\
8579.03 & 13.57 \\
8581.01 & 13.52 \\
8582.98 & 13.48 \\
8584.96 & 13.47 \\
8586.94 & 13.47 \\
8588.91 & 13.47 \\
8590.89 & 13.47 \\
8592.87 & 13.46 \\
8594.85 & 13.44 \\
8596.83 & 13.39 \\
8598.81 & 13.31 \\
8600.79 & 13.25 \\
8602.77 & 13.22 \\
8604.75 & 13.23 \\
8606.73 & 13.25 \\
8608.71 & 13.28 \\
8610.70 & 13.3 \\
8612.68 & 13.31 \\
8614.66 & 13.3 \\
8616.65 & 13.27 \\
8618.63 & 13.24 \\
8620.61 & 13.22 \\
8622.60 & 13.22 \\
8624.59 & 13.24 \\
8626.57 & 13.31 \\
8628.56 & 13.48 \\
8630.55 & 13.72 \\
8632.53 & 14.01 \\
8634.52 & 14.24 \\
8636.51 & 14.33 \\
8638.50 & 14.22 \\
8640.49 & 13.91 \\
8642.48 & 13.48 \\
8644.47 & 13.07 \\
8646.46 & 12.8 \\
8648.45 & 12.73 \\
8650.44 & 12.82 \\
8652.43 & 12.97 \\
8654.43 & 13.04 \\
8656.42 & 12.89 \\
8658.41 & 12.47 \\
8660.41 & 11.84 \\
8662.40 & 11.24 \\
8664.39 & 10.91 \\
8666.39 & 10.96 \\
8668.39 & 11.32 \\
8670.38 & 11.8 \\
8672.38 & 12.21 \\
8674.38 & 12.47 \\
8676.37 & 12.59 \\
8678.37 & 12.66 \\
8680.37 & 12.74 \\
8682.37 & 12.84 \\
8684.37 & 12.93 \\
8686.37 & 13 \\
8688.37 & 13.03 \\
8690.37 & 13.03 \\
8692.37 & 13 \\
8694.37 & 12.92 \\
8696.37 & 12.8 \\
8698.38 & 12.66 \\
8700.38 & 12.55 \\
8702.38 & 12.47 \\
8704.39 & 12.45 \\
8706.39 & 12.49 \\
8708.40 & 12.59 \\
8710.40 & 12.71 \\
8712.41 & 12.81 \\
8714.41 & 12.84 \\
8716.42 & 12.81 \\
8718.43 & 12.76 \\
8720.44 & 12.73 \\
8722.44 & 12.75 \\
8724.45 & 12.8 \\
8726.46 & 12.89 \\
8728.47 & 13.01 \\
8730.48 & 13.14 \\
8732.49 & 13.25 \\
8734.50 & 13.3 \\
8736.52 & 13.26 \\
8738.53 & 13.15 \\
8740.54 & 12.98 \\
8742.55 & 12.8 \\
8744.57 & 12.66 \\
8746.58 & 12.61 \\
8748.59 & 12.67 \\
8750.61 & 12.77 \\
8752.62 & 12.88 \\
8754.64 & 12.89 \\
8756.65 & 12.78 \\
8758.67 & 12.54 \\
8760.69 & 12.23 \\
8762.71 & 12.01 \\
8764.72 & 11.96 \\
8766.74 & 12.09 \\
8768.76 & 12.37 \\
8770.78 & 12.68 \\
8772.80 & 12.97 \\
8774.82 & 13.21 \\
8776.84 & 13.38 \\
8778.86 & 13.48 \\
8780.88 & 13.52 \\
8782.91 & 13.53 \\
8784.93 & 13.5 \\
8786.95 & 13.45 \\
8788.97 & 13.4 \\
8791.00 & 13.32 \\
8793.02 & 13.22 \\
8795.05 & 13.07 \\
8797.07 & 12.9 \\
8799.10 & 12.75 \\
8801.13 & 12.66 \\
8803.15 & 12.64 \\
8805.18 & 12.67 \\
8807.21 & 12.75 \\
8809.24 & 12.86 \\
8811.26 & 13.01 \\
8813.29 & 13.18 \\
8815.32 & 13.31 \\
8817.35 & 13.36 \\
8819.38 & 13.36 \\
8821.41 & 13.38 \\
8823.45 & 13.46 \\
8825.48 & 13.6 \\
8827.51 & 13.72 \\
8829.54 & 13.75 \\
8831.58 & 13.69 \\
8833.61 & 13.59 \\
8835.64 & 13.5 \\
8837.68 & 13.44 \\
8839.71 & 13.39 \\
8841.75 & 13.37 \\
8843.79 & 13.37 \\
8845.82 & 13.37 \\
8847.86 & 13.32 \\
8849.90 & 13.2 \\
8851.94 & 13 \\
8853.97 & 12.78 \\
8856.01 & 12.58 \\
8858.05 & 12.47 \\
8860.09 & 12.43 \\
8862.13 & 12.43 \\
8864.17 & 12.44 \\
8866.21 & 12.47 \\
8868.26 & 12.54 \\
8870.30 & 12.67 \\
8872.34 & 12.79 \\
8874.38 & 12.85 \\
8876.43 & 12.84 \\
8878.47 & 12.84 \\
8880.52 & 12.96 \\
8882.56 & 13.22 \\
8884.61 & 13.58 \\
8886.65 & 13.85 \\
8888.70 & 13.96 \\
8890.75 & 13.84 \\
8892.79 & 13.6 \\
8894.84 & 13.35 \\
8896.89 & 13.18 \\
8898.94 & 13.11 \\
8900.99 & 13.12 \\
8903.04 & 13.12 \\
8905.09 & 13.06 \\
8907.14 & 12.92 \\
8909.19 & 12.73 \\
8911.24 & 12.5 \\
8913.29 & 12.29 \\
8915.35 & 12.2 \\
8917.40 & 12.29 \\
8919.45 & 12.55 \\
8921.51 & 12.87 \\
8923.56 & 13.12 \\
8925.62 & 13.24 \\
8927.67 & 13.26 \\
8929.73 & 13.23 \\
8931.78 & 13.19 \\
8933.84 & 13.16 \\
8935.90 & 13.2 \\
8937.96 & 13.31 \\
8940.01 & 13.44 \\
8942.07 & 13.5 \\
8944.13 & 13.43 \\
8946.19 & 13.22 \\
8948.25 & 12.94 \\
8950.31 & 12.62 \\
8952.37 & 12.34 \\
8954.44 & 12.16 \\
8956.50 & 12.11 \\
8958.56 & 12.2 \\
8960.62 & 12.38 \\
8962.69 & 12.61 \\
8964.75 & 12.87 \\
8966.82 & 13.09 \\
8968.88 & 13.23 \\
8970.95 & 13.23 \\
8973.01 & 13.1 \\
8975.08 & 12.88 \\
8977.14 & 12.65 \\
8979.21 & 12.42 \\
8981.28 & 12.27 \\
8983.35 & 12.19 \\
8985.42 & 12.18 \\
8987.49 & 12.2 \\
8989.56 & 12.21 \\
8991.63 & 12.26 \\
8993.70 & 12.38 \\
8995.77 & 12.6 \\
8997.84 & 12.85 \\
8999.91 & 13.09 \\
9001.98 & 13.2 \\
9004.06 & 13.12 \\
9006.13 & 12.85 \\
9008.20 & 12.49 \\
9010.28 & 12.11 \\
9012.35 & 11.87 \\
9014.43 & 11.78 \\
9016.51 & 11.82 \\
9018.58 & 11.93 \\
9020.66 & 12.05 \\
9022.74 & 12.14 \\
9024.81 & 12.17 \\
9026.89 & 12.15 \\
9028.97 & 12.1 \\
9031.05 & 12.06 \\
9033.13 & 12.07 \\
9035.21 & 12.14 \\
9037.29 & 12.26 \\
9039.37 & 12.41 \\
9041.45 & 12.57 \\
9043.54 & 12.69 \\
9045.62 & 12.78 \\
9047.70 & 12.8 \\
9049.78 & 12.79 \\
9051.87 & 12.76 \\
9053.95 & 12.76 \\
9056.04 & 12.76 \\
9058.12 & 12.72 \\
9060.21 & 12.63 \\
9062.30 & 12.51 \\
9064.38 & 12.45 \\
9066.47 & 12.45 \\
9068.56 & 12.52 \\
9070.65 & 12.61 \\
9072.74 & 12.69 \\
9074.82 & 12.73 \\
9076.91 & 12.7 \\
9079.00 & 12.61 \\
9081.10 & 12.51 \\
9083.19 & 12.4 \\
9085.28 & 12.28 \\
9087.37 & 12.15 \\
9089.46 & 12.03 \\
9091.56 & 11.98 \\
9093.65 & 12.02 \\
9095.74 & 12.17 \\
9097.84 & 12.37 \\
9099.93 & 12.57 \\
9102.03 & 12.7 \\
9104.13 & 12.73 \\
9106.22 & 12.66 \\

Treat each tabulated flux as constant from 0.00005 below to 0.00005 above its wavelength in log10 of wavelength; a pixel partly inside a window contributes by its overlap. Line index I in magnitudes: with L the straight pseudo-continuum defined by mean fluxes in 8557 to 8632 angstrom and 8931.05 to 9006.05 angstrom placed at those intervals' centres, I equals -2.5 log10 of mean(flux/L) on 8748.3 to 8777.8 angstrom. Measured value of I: 0.04 mag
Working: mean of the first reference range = 13.4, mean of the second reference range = 12.8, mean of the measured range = 12.6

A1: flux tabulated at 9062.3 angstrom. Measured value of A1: 12.51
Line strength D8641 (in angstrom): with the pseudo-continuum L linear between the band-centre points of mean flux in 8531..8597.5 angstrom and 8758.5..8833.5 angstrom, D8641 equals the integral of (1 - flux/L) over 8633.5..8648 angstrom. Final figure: -0.6 angstrom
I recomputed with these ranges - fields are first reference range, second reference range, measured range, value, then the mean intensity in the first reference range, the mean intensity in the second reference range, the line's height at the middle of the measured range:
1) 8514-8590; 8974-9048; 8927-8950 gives -0.062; 13.2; 12.4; 12.5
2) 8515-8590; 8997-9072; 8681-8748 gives 0.008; 13.2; 12.5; 12.9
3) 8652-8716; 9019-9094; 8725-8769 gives -0.024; 12.5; 12.4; 12.5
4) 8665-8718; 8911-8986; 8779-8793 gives -0.066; 12.6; 12.8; 12.6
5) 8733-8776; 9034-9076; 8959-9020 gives 0.007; 12.7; 12.6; 12.6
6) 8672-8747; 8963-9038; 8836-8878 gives -0.023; 12.8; 12.4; 12.6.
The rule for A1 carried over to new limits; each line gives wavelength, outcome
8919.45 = 12.55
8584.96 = 13.47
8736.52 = 13.26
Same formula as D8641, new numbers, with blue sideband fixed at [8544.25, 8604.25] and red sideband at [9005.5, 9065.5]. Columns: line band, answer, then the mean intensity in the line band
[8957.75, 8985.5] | -0.4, 12.7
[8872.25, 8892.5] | -1.0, 13.3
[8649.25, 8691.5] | 2.3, 12.4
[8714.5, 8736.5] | 0.0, 12.9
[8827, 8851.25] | -1.3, 13.5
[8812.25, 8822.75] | -0.4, 13.3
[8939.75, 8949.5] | -0.6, 13.3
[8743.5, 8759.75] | 0.3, 12.7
